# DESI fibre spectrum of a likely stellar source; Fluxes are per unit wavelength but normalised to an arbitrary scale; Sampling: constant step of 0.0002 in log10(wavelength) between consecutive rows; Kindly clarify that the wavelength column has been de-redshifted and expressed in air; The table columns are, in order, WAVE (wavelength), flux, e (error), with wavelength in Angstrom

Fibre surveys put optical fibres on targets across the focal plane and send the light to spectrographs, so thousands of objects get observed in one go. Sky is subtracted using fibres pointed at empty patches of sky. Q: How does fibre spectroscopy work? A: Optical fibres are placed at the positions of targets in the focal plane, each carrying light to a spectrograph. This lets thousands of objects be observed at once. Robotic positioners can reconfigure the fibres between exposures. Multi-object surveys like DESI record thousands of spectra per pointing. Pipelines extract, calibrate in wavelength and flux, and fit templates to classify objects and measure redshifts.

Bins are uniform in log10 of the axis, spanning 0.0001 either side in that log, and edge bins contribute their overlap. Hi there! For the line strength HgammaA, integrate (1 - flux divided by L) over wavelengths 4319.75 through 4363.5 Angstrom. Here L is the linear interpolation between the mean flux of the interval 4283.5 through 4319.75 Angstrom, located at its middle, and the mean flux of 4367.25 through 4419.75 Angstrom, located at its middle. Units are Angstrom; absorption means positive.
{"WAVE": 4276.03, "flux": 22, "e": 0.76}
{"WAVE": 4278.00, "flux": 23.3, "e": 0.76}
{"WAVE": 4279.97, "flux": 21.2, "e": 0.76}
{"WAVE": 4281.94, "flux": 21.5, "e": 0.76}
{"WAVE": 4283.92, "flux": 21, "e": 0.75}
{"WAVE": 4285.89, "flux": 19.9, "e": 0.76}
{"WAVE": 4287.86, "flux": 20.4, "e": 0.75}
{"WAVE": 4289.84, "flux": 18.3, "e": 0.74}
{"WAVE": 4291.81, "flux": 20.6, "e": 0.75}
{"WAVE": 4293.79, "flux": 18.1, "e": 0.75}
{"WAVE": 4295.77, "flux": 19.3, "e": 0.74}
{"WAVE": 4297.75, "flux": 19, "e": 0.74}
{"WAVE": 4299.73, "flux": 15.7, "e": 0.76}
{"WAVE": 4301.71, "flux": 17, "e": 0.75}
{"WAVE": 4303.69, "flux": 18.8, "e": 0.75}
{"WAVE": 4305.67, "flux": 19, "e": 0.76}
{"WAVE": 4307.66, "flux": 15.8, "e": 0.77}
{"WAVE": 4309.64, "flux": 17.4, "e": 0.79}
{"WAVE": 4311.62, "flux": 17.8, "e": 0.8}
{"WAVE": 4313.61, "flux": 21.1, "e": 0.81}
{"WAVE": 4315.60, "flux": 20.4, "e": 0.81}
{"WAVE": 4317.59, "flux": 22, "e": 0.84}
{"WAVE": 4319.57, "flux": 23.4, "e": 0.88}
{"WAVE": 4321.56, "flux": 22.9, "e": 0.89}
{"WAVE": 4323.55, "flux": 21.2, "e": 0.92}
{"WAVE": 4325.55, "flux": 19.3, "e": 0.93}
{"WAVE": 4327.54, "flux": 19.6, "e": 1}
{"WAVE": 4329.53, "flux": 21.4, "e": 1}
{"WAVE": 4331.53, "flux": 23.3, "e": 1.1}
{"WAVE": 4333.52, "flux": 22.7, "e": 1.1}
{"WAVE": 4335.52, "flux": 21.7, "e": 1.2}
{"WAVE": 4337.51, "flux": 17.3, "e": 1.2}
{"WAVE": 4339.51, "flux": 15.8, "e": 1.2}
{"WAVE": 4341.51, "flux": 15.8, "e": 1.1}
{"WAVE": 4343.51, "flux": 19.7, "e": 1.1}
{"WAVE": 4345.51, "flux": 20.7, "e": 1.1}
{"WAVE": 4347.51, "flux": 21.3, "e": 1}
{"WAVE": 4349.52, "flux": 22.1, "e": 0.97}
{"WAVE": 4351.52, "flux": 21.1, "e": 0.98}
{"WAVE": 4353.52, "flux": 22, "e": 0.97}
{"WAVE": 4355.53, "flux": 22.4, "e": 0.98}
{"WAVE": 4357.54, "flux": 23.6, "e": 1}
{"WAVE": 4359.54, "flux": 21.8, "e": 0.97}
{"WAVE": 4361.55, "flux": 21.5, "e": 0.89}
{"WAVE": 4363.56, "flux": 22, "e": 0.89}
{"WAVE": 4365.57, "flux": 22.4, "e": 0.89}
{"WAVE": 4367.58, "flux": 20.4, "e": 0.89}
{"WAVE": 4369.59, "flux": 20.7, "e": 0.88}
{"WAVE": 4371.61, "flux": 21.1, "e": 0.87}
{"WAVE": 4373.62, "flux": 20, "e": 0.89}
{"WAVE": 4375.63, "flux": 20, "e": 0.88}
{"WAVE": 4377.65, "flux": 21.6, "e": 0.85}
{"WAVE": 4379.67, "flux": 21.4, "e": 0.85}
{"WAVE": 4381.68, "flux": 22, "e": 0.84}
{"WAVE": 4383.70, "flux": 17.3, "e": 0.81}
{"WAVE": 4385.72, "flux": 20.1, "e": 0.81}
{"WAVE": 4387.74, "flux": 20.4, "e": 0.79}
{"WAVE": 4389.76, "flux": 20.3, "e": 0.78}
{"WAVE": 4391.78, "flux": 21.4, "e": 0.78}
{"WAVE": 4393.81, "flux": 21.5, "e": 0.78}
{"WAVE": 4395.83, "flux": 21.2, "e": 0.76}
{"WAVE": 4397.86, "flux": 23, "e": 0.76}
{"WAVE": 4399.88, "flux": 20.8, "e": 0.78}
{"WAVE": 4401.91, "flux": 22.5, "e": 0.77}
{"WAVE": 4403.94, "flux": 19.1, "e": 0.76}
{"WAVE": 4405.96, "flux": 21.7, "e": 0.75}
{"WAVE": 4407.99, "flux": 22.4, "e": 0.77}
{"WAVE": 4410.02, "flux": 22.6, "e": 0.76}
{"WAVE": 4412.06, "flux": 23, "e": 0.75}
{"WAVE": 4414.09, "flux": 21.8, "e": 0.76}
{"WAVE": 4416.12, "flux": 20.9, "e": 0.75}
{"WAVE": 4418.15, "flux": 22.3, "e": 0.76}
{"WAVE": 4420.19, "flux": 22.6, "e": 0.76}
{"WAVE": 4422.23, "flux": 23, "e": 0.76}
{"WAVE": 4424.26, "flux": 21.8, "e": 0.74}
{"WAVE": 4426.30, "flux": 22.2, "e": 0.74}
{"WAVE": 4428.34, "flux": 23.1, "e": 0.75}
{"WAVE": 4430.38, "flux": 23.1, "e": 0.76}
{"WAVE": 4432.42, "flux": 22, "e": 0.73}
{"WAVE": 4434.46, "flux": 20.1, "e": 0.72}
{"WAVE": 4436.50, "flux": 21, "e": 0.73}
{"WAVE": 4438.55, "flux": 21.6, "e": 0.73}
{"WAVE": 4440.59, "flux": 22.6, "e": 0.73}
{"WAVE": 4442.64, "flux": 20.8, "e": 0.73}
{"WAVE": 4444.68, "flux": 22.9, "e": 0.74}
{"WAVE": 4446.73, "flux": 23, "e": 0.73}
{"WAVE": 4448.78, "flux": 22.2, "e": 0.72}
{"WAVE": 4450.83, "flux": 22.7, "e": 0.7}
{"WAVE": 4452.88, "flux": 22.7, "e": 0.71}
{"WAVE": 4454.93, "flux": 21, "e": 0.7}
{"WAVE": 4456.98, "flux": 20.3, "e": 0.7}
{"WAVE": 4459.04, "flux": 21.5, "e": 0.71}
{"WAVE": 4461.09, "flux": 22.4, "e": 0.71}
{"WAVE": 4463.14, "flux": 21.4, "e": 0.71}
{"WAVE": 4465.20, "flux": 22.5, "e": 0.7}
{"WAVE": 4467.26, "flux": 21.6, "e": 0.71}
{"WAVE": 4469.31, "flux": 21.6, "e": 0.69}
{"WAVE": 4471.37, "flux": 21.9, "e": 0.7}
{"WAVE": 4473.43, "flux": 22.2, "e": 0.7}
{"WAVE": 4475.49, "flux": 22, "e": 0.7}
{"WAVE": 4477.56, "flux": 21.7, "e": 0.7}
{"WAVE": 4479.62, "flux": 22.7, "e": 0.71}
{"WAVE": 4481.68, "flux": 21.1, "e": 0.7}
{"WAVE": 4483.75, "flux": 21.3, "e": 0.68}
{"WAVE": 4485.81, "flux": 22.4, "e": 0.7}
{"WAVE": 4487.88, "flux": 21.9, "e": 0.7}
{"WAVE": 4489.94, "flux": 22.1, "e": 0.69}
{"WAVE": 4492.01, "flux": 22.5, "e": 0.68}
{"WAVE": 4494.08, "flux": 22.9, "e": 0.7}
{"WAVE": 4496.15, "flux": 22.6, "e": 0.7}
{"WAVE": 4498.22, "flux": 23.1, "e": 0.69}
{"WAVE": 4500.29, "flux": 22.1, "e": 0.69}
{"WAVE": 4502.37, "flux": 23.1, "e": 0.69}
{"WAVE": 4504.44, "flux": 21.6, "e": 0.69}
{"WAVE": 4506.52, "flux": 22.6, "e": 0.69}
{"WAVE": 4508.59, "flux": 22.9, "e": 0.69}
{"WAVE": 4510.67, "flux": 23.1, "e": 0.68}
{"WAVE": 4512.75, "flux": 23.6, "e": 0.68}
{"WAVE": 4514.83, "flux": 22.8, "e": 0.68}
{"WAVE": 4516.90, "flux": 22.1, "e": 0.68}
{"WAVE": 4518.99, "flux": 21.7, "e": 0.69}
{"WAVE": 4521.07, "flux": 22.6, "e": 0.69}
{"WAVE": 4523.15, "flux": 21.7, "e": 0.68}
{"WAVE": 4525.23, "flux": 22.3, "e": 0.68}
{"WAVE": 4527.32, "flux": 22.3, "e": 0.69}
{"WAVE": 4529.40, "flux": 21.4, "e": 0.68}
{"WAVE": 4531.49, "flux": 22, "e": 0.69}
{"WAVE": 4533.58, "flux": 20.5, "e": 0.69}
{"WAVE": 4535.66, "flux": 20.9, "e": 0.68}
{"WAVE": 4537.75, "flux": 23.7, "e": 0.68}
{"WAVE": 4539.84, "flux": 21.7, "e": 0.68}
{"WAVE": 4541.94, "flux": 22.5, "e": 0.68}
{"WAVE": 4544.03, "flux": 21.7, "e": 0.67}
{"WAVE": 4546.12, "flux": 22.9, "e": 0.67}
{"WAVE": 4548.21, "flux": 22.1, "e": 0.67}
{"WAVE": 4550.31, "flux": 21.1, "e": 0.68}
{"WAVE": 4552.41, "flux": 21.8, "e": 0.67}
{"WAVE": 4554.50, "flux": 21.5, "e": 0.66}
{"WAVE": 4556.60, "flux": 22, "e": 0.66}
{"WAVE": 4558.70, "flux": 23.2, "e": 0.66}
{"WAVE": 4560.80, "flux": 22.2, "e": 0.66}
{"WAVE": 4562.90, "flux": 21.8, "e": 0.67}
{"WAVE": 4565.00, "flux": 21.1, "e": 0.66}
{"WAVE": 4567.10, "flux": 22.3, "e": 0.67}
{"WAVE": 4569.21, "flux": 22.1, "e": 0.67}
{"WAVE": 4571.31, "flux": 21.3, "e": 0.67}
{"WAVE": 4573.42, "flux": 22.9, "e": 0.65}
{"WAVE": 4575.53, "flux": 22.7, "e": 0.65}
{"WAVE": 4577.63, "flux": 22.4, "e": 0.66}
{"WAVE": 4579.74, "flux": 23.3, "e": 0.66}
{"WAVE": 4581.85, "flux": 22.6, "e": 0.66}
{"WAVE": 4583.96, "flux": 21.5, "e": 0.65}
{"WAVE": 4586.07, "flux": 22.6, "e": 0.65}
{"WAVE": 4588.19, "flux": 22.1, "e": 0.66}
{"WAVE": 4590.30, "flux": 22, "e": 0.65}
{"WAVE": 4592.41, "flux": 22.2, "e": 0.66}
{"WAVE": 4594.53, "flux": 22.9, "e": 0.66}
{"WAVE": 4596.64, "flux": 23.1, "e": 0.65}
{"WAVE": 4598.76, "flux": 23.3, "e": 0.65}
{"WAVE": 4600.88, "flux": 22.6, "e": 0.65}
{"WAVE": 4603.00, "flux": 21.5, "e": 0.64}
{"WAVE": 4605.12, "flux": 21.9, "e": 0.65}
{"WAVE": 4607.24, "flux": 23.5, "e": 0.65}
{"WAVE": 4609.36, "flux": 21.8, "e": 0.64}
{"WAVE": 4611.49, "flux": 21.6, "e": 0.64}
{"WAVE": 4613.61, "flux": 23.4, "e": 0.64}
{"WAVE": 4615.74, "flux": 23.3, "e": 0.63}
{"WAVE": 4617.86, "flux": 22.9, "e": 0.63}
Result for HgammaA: -2.0 Angstrom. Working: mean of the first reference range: 19.1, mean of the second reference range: 21.2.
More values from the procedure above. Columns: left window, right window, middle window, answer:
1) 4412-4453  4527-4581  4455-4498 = 0.33 Angstrom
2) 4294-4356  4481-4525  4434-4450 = -0.24 Angstrom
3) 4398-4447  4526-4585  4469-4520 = -0.70 Angstrom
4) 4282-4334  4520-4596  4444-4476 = -1.15 Angstrom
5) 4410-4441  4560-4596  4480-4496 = 0.04 Angstrom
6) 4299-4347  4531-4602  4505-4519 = -0.71 Angstrom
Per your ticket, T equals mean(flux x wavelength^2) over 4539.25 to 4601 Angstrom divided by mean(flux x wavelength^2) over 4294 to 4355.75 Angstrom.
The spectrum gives 1.25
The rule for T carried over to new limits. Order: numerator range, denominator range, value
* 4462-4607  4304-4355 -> 1.21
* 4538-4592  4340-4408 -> 1.15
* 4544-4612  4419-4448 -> 1.07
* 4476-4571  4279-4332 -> 1.24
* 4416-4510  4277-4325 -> 1.20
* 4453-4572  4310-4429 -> 1.11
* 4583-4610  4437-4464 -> 1.09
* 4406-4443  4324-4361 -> 1.11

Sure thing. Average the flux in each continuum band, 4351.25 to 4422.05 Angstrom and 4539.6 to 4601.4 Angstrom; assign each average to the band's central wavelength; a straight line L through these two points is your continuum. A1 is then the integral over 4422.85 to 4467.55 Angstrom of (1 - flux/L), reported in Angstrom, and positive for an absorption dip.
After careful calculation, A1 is -0.5 Angstrom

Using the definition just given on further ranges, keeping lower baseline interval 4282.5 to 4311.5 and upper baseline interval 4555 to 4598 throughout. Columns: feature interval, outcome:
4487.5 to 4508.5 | -1.20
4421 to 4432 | -1.23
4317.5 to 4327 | -1.35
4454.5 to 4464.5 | -0.30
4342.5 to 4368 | -2.97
